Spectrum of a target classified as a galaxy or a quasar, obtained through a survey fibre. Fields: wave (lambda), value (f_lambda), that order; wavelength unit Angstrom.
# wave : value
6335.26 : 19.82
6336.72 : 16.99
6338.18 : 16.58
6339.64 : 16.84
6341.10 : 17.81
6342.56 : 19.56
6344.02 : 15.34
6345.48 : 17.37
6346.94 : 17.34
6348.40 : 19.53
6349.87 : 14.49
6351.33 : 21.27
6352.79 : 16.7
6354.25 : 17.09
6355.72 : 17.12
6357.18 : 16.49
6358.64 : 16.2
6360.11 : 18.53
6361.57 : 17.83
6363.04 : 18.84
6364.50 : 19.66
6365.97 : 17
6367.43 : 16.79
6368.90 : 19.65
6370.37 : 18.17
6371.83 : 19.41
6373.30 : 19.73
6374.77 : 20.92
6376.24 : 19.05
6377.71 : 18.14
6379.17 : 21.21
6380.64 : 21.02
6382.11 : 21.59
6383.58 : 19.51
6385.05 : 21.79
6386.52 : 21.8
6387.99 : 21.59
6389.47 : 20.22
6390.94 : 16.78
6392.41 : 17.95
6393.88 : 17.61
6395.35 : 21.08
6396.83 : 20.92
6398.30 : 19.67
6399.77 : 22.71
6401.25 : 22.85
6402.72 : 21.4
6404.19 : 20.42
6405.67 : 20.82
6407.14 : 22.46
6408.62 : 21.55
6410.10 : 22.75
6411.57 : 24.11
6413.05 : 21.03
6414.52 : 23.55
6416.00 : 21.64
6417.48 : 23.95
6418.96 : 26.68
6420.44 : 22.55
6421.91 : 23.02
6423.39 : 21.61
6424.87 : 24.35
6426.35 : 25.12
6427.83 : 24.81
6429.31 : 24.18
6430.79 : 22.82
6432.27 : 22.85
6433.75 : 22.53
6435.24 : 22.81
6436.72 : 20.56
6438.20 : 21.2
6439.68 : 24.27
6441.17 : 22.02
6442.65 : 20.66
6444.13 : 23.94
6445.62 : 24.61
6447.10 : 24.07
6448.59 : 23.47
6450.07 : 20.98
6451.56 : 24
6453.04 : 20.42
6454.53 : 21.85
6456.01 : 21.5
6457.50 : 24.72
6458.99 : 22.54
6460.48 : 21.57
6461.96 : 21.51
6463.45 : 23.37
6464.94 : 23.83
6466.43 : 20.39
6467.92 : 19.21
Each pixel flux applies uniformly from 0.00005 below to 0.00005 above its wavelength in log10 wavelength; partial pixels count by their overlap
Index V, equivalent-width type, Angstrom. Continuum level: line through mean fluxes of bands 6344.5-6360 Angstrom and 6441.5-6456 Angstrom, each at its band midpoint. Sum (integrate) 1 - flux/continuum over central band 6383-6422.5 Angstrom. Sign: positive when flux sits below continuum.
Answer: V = -2.7 Angstrom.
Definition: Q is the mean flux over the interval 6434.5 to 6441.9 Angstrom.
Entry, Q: 22.2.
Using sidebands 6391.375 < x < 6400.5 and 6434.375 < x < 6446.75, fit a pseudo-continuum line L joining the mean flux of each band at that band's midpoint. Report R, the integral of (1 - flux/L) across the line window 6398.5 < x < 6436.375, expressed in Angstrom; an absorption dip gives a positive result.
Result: -3.0 Angstrom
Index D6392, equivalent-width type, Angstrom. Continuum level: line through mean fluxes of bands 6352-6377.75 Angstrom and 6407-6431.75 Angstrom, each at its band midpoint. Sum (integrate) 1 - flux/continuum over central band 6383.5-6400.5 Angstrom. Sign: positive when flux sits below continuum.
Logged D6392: 0.47 Angstrom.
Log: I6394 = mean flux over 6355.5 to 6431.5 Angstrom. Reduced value 20.8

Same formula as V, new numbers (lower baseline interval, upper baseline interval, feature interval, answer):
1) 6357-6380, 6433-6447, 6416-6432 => -1.5 Angstrom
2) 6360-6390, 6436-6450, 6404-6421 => -1.1 Angstrom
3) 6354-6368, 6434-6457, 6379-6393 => -1.0 Angstrom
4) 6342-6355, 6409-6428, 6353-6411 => 2.0 Angstrom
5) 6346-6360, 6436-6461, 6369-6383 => -0.9 Angstrom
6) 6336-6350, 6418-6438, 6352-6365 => 0.6 Angstrom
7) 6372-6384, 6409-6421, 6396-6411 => 0.5 Angstrom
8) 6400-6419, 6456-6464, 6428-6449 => -0.4 Angstrom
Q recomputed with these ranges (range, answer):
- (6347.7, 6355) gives 17.8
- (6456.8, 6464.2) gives 22.7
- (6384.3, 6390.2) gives 21.3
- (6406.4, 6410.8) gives 22.2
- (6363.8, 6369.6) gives 18.3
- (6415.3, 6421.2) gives 23.7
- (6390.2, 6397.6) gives 18.9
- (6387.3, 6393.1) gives 19.1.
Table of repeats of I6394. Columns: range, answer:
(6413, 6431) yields 23.6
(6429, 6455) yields 22.6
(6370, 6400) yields 20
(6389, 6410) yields 20.5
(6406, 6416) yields 22.4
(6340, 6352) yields 17.8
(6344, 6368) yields 17.6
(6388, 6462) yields 22.2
